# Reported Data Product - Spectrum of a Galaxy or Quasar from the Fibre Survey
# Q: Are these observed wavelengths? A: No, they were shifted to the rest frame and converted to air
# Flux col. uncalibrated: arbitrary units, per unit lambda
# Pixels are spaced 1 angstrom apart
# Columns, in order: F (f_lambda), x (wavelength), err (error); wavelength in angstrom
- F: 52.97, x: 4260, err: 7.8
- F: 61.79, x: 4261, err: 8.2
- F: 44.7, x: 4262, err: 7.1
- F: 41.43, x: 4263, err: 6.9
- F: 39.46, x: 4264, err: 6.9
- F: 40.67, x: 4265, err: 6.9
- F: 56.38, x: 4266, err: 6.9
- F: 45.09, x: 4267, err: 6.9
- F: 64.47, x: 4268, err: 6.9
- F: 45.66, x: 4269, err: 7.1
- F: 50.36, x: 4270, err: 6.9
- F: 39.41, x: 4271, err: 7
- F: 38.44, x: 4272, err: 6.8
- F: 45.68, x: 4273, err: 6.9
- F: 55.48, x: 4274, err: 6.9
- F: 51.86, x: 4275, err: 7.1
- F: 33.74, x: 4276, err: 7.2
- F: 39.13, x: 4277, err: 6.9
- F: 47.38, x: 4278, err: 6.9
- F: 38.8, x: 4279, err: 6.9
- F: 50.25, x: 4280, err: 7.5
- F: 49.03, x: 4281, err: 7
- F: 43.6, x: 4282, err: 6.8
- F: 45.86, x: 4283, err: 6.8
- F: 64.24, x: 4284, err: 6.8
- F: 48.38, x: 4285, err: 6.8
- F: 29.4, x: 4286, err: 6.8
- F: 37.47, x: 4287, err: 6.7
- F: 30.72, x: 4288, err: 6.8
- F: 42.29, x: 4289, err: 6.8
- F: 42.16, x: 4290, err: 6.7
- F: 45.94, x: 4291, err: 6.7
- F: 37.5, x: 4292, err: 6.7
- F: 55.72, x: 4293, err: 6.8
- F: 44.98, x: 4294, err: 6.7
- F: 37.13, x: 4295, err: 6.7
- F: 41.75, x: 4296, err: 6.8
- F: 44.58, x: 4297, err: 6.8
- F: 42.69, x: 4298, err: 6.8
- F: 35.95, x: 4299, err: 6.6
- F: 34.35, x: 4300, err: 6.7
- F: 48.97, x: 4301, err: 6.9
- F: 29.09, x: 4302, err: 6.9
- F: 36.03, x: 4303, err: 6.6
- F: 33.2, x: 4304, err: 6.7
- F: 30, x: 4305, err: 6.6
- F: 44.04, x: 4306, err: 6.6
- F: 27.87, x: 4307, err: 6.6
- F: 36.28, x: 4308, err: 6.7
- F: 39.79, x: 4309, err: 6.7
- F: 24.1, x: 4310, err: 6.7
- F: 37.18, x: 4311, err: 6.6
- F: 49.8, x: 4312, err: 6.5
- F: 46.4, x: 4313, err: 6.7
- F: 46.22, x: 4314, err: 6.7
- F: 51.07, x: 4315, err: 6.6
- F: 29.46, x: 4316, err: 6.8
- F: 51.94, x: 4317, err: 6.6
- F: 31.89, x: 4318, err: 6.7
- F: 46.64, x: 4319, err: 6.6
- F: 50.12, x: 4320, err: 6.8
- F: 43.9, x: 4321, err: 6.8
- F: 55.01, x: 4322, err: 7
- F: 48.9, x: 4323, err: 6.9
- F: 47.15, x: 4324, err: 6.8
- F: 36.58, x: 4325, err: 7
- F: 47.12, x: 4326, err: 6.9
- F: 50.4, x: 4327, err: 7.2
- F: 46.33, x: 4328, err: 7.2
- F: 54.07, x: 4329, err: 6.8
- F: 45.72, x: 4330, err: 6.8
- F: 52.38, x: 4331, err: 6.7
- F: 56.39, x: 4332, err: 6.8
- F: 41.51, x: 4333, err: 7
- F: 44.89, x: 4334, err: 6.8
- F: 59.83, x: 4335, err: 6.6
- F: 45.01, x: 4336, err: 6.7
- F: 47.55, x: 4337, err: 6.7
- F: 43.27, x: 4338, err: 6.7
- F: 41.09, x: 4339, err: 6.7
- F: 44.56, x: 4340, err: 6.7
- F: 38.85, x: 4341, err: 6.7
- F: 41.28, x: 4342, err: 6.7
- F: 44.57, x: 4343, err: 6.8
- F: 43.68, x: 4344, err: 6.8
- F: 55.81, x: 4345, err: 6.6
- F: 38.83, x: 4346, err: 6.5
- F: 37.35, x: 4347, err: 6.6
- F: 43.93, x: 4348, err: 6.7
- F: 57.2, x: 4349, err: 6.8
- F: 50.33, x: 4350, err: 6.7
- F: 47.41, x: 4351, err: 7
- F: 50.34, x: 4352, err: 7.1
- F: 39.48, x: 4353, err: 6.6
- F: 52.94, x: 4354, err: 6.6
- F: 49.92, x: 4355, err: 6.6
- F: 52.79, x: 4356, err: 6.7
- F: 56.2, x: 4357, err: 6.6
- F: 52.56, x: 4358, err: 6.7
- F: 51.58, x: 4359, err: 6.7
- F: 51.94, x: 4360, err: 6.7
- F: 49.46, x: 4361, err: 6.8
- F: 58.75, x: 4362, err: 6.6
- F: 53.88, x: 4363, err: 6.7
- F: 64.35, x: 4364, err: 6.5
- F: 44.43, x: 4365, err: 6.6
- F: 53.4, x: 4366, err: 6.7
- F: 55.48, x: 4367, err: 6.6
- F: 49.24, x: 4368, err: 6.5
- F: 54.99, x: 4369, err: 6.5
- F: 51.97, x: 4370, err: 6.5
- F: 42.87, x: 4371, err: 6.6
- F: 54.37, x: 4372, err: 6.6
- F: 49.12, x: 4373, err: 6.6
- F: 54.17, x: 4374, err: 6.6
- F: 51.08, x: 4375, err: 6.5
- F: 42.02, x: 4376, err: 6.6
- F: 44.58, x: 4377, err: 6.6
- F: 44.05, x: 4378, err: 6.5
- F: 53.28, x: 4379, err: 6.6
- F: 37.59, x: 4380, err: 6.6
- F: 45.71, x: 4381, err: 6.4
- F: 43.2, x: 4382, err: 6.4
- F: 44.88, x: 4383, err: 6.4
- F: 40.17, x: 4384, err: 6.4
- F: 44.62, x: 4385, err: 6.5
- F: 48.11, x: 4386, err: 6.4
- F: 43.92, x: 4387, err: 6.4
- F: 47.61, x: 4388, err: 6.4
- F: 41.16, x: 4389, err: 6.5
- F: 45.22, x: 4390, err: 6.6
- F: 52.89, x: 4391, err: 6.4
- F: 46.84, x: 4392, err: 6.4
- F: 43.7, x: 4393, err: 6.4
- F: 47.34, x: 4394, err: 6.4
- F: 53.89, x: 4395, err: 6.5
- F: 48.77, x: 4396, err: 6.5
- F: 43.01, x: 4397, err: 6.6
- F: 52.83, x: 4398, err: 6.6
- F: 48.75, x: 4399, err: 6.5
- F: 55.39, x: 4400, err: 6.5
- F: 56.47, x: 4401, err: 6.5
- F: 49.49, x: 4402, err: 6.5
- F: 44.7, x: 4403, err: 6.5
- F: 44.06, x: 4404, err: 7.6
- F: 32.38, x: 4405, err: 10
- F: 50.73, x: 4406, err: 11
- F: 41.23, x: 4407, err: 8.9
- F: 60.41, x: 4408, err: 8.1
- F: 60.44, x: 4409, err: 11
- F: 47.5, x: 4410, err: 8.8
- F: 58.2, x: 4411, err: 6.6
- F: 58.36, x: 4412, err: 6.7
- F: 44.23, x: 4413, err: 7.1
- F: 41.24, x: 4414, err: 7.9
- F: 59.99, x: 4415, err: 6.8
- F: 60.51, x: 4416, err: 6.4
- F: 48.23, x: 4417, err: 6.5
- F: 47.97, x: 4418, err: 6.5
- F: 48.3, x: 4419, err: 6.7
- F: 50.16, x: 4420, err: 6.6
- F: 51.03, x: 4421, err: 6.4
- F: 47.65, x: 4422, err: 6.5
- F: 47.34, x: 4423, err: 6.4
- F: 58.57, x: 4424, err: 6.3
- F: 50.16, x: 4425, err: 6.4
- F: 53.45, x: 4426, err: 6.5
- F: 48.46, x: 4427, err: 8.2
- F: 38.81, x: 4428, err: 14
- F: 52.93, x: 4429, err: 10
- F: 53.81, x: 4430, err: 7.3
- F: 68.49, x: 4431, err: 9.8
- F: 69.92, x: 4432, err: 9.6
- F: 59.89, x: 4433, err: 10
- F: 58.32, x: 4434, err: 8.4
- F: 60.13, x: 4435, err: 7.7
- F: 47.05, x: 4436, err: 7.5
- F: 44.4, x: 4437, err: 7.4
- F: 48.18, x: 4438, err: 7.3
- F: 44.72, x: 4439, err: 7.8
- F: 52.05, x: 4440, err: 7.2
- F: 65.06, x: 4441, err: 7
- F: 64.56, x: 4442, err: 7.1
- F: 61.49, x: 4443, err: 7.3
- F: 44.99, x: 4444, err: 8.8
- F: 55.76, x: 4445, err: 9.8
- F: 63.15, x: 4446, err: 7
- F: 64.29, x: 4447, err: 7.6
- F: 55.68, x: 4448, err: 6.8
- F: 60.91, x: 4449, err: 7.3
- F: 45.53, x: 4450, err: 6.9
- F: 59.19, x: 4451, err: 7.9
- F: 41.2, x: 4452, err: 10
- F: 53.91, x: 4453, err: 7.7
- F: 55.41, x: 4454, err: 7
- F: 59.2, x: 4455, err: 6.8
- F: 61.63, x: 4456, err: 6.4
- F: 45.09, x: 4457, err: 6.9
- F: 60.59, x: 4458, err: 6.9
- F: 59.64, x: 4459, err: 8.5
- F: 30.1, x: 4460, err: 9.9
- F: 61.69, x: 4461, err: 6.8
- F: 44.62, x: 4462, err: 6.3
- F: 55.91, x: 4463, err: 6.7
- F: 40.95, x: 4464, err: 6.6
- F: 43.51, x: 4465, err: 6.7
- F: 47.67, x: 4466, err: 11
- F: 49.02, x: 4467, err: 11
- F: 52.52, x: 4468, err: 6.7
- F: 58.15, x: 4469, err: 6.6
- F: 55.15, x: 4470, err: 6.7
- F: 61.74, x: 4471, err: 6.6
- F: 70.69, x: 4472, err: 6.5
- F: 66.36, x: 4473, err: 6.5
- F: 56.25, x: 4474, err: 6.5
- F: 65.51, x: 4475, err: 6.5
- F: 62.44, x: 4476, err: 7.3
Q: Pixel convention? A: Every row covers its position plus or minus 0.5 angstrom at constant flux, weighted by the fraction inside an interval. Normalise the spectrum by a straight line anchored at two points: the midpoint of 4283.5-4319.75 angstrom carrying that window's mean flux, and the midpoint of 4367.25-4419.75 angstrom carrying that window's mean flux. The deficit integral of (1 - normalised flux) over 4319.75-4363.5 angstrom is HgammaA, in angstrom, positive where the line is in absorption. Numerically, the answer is -4.2 angstrom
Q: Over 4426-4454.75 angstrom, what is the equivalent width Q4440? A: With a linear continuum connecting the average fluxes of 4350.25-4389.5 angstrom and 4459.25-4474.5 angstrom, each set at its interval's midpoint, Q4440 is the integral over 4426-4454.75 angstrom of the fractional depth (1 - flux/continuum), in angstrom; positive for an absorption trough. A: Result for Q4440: -1.6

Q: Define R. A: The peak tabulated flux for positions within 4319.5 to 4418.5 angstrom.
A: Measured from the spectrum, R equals 64.35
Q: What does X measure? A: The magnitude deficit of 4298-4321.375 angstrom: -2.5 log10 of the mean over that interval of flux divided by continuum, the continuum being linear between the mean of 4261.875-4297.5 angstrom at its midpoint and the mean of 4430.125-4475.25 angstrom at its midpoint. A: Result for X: 0.18 mag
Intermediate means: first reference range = 44.7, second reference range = 55.3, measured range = 39.4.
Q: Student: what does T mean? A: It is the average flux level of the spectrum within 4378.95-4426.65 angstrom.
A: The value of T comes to 48.7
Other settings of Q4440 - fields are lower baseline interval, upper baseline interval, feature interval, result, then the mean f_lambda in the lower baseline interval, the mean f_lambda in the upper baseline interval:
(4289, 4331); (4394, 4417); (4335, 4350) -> 0.0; 42.3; 50.5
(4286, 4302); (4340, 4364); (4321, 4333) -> -0.8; 40.7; 48.9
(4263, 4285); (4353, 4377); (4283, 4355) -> 8.1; 46.8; 51.6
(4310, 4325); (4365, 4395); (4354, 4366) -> -1.8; 44.4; 47.4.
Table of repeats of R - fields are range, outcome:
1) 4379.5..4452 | 69.92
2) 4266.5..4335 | 64.47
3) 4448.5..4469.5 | 61.69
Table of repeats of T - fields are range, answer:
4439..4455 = 55.9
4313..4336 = 47.1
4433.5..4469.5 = 53.2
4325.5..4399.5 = 48.2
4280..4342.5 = 43.2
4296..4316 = 38.7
